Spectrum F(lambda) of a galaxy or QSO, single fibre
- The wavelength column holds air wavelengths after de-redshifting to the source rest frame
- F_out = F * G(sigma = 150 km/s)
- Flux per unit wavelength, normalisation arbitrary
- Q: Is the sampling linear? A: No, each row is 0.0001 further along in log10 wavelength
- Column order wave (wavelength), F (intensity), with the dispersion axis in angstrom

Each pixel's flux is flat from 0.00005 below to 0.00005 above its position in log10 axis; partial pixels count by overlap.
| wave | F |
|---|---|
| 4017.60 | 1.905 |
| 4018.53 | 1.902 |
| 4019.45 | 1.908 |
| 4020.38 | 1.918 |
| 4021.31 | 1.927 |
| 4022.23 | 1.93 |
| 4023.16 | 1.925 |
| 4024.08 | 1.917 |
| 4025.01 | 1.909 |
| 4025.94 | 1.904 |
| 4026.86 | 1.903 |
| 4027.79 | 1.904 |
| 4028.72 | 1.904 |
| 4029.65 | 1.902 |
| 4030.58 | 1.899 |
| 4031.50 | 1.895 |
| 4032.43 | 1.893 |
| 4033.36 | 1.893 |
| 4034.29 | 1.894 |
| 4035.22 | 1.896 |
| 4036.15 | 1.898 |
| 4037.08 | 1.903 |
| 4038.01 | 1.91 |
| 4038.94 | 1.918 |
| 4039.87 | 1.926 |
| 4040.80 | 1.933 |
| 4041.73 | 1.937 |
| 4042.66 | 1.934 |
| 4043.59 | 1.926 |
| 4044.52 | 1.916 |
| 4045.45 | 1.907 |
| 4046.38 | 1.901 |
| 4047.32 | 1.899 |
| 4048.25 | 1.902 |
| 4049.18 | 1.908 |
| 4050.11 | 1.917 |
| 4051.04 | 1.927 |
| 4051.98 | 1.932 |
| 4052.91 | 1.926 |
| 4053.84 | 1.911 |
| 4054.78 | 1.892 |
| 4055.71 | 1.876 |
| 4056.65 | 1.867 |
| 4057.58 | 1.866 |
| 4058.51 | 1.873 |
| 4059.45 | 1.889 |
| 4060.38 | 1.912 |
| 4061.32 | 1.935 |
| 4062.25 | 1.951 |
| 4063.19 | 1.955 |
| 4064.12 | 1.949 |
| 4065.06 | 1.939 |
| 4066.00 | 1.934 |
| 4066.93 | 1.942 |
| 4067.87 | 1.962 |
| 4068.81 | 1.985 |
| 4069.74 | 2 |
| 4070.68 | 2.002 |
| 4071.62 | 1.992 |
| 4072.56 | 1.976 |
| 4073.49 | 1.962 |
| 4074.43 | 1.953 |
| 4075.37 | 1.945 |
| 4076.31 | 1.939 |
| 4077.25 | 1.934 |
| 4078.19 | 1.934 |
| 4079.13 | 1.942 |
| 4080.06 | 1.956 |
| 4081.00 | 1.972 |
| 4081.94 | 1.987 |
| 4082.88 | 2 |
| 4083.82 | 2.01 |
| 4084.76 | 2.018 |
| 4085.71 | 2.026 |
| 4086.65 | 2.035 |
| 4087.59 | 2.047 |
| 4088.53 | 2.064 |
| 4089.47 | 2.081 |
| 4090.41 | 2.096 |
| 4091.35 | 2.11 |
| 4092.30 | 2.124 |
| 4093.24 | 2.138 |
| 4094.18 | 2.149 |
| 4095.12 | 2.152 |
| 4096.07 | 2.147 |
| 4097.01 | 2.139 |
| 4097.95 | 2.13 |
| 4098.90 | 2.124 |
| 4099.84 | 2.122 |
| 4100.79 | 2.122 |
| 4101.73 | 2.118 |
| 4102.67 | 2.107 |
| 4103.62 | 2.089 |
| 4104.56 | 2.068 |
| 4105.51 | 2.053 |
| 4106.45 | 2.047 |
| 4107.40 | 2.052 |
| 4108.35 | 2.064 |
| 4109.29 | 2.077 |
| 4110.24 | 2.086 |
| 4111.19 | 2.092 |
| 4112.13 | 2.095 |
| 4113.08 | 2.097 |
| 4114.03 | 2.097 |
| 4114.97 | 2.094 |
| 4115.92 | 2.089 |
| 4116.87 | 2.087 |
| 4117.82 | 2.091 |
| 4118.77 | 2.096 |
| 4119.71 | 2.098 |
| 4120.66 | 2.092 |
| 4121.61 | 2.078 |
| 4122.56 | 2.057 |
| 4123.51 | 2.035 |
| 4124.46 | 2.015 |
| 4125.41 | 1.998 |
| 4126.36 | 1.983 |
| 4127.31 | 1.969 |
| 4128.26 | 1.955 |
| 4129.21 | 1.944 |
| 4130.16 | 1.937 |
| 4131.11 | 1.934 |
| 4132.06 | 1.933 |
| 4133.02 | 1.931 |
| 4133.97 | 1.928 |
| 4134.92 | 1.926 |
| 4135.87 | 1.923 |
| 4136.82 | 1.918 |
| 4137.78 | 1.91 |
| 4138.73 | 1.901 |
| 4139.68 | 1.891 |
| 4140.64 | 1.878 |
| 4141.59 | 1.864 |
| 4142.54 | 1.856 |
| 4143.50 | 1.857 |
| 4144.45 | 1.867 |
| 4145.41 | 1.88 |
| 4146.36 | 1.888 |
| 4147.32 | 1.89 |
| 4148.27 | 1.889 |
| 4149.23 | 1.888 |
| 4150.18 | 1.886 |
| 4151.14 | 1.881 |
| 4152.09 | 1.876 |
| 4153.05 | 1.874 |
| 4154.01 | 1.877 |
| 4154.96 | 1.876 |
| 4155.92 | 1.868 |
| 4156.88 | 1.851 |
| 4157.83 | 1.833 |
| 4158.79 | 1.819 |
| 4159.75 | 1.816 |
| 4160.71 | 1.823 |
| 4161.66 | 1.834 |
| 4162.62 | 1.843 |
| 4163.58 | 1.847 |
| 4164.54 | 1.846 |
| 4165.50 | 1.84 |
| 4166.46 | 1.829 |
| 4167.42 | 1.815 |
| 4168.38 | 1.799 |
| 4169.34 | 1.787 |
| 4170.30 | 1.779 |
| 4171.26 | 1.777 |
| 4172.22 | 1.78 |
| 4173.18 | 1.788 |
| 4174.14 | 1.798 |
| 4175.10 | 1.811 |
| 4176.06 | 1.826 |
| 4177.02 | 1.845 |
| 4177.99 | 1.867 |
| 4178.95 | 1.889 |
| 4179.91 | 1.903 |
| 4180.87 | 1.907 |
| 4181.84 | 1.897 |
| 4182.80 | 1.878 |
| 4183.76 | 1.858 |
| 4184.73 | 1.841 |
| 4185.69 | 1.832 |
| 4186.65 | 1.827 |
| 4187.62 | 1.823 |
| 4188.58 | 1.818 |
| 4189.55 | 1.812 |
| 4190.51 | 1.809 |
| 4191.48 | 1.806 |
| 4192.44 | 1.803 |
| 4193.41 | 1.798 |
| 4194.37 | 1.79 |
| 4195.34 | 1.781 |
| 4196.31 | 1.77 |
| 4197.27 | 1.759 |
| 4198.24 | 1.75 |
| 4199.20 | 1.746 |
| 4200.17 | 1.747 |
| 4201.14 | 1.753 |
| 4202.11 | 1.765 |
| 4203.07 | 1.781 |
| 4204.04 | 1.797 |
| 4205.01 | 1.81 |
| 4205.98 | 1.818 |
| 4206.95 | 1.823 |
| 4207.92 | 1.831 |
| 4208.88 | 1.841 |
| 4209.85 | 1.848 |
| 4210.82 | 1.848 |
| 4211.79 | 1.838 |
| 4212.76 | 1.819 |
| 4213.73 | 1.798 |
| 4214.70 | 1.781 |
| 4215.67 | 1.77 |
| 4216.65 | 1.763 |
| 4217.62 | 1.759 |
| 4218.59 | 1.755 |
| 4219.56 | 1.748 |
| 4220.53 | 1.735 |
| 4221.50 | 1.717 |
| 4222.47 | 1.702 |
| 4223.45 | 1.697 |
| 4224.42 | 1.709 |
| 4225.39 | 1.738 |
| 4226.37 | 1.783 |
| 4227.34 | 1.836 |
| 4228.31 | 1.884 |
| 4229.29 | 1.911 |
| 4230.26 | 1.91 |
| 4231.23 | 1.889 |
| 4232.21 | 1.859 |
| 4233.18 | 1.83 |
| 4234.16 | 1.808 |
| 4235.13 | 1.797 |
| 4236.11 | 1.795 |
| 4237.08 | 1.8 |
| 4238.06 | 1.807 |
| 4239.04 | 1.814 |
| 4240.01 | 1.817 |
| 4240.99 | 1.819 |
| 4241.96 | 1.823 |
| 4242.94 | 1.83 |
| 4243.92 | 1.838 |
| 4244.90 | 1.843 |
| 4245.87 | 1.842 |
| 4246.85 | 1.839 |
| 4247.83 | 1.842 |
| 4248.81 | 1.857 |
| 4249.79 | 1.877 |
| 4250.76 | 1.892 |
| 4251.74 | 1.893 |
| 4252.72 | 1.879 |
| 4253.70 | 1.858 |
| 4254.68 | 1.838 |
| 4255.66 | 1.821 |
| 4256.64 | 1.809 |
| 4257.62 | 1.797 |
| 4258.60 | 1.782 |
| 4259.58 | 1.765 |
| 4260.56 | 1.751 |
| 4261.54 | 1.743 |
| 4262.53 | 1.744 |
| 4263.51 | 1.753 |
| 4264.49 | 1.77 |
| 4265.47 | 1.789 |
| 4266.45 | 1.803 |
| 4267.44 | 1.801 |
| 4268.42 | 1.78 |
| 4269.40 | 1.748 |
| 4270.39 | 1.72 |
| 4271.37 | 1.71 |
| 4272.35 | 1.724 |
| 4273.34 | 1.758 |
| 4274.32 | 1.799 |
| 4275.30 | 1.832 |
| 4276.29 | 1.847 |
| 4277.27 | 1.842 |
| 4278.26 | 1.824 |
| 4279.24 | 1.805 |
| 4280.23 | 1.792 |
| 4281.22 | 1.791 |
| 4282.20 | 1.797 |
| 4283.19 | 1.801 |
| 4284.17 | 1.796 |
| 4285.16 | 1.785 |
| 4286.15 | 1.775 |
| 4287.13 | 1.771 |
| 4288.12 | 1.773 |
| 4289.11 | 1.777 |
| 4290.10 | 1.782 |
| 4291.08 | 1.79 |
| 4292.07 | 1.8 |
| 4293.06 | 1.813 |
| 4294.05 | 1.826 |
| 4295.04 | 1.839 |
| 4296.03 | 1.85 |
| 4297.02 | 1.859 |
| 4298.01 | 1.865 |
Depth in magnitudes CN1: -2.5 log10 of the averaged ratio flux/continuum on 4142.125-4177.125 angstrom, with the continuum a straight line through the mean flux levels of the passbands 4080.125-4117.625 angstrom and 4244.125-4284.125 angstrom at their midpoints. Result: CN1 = 0.078 mag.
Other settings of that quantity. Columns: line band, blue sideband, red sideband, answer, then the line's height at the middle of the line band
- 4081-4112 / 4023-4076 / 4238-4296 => -0.10 mag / 1.9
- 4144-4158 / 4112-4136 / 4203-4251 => 0.05 mag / 1.96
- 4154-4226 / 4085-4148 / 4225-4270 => 0.06 mag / 1.91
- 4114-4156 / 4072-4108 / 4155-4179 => -0.02 mag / 1.92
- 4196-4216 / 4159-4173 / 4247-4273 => 0.01 mag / 1.81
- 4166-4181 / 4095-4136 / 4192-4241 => 0.05 mag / 1.9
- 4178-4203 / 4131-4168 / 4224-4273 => 0.02 mag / 1.85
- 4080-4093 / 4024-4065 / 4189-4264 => -0.09 mag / 1.89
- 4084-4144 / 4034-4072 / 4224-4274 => -0.08 mag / 1.89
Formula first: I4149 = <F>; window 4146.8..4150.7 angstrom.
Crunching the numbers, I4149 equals 1.89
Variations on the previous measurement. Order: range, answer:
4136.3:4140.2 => 1.9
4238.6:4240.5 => 1.82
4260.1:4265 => 1.75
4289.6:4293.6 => 1.8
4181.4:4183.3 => 1.89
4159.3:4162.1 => 1.83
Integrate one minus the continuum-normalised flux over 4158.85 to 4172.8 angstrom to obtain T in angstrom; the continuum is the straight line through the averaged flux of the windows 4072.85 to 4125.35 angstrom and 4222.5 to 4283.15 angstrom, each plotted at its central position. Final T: 1.0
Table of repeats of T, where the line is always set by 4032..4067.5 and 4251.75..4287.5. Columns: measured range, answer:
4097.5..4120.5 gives -2.6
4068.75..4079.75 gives -0.4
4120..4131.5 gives -0.8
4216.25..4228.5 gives 0.4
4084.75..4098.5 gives -1.5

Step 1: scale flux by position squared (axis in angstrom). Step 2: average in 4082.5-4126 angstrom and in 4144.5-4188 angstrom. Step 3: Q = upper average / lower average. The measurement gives 0.91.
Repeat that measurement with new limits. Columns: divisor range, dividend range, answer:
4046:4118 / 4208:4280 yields 0.97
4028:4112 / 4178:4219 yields 0.97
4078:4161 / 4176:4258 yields 0.95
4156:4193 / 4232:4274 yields 1.02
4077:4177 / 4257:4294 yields 0.97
